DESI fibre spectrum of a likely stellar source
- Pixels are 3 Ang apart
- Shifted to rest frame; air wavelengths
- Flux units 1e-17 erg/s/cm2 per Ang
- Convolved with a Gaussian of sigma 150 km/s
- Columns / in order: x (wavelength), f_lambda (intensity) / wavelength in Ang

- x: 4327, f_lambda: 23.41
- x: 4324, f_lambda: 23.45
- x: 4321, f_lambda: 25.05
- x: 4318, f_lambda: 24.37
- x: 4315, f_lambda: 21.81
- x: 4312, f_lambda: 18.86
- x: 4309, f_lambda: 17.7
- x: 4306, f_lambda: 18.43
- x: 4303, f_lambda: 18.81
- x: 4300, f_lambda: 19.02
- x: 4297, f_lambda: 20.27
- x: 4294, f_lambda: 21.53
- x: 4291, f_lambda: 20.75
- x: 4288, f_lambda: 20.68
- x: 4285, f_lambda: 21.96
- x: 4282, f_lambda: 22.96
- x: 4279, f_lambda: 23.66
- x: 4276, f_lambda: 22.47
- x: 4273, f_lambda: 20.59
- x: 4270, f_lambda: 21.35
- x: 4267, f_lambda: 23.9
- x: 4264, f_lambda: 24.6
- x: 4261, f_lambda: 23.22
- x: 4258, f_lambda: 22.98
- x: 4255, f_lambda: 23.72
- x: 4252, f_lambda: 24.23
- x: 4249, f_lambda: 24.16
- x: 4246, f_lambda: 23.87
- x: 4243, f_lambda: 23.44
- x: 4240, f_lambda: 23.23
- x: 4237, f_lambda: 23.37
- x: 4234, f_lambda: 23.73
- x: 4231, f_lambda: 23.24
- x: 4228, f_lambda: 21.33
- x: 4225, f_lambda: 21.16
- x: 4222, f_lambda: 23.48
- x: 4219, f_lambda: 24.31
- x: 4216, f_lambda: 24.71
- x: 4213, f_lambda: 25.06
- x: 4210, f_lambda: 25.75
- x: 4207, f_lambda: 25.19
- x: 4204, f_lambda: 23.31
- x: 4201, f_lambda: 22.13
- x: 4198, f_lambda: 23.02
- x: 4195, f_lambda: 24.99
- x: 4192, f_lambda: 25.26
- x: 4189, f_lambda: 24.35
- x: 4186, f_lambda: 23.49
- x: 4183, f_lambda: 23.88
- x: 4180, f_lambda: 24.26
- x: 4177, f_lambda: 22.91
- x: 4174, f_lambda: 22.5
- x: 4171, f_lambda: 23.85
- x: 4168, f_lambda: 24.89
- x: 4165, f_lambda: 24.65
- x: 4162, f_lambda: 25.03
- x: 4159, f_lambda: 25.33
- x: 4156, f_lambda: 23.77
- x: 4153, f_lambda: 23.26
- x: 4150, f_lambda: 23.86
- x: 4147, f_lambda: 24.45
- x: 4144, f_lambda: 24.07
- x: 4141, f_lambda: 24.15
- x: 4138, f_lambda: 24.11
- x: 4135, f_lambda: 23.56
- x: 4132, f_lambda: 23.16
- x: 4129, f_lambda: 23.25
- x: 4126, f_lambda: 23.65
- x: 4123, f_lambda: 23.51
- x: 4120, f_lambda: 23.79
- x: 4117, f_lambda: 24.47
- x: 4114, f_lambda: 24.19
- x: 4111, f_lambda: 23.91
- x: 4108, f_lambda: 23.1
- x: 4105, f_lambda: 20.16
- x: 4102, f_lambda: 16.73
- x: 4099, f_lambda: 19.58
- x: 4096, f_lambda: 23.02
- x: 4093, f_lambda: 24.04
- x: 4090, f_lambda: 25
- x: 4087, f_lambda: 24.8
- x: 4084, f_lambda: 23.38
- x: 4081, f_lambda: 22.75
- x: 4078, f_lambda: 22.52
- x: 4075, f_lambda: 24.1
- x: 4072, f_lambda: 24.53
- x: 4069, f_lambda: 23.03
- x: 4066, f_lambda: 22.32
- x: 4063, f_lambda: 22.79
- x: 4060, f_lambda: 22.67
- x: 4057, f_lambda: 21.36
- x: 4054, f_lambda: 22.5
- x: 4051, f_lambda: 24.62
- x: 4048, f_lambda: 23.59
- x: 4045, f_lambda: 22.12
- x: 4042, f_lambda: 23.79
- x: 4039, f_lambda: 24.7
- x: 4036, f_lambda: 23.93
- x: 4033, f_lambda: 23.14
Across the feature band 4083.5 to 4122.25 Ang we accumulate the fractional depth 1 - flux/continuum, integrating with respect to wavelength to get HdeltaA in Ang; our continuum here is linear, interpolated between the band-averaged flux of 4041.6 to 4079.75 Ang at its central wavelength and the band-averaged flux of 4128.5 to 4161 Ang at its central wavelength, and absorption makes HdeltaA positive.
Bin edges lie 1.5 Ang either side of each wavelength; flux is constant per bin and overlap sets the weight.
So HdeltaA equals 1.2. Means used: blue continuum 23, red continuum 23.9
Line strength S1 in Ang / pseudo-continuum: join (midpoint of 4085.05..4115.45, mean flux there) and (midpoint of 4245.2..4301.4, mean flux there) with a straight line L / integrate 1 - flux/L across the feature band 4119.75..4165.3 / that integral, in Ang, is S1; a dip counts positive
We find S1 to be -3.1 Ang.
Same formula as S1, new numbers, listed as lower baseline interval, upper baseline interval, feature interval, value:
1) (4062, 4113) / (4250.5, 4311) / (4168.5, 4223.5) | -4.8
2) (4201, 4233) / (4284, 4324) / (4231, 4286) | -2.2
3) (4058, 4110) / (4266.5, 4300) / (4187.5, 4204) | -1.4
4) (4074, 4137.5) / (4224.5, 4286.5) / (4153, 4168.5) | -1.1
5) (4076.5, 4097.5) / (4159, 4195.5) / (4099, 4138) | 1.8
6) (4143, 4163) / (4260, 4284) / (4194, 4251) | -0.6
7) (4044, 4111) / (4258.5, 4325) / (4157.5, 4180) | -2.0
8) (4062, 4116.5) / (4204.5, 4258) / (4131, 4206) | -2.0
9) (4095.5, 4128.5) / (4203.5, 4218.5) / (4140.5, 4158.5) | -0.5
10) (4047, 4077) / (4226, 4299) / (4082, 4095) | -0.6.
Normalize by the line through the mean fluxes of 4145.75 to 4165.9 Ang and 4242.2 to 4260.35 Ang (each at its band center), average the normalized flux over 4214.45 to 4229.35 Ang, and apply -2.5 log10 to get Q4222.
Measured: 0.04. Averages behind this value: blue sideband 24.3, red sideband 23.7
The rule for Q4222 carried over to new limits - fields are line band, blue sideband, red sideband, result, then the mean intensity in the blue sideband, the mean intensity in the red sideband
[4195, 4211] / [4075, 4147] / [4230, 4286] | -0.03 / 23.1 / 23.2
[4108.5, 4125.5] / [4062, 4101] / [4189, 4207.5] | -0.02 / 23.1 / 23.9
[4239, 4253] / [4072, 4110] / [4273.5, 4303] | -0.11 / 22.5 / 21.3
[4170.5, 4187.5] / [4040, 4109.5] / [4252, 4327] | -0.06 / 22.7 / 21.8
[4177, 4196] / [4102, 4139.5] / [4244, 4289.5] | -0.05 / 23.1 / 23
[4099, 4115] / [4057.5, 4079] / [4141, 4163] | 0.11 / 23.1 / 24.2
